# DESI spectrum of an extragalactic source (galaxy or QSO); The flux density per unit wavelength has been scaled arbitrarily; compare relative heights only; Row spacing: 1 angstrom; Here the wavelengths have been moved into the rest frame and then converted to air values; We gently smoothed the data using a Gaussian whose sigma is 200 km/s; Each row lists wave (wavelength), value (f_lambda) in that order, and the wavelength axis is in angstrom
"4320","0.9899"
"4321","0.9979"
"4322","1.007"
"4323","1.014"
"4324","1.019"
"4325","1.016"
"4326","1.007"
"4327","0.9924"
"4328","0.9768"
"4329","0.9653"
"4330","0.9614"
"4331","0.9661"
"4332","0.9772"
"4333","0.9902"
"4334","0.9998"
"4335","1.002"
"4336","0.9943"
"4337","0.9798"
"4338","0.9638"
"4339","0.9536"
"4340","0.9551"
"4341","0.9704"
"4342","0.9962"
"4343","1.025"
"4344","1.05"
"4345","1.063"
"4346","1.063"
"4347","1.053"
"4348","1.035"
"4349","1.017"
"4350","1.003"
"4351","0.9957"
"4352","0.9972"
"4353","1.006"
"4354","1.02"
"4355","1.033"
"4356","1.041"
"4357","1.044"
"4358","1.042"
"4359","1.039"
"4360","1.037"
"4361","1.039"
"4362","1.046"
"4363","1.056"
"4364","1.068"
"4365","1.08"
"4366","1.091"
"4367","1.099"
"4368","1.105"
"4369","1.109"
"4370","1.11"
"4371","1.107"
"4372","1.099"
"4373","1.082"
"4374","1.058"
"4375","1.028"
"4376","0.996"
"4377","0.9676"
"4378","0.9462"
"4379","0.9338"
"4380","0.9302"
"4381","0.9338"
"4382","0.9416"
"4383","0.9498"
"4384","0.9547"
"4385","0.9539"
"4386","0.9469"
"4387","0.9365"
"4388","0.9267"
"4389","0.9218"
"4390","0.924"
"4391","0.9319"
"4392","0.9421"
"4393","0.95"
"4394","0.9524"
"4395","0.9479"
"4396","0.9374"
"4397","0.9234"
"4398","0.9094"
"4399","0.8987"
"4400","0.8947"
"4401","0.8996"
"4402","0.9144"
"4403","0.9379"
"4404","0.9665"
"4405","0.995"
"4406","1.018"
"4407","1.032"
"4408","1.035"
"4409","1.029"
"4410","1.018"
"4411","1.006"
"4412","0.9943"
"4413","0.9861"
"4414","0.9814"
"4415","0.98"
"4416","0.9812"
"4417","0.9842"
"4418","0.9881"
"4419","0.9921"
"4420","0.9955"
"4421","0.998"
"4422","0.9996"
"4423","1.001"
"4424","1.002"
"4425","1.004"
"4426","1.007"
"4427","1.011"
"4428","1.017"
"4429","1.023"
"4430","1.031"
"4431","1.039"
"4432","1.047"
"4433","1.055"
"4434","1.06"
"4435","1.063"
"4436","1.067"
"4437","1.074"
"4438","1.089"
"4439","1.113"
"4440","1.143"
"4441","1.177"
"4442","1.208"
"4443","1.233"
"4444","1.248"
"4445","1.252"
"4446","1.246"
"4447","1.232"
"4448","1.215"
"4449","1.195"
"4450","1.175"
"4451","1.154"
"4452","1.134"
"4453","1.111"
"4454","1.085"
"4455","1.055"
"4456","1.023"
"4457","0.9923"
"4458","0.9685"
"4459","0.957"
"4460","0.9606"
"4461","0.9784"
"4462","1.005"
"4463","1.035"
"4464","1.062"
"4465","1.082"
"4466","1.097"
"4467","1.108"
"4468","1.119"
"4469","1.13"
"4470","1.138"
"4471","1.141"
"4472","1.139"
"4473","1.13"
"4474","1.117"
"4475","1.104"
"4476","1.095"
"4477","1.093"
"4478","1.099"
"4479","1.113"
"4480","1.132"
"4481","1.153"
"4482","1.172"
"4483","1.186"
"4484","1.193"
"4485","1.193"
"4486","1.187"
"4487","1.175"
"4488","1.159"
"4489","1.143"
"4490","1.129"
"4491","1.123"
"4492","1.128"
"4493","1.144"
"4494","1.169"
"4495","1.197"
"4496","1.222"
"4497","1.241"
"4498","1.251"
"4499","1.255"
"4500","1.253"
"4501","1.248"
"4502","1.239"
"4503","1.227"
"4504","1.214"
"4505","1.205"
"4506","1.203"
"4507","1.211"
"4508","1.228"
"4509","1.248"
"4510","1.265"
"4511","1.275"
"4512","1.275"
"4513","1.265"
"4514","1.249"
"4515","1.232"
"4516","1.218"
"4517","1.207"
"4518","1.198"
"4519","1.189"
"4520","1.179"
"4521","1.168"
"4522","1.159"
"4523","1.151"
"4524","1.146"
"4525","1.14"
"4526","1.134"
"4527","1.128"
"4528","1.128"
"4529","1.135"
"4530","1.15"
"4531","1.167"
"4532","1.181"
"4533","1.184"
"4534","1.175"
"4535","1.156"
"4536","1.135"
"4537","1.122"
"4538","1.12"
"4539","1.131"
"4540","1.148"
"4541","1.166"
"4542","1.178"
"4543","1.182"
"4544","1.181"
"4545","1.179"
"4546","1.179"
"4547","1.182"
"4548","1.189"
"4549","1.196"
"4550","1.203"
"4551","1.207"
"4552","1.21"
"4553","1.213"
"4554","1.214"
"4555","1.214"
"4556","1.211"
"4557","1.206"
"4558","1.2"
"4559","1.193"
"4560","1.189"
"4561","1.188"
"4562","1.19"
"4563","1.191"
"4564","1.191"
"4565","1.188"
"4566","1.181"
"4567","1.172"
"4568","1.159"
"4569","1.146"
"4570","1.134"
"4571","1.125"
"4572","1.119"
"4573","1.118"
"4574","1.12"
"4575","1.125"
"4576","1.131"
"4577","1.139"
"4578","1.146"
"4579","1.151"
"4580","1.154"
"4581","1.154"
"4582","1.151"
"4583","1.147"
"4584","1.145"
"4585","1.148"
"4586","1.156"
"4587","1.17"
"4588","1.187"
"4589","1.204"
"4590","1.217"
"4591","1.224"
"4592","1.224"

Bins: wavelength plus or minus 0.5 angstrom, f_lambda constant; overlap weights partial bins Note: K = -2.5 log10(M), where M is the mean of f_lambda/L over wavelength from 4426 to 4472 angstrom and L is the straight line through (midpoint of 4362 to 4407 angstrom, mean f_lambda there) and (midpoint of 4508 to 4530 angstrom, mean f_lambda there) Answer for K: -0.01 mag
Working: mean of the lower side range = 0.985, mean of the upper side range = 1.19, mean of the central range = 1.1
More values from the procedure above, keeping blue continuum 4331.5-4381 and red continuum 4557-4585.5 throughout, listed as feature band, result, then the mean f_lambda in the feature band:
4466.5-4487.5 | -0.04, 1.14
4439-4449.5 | -0.12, 1.21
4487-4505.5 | -0.08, 1.2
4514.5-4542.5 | -0.03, 1.16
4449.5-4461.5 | 0.04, 1.05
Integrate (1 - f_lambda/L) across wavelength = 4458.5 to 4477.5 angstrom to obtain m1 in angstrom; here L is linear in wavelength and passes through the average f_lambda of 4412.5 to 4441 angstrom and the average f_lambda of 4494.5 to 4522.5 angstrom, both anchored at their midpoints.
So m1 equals 0.8 angstrom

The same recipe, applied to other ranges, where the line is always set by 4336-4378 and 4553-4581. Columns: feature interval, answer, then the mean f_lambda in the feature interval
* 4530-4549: -0.2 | 1.16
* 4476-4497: -0.7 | 1.16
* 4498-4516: -1.8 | 1.24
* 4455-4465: 0.9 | 1.01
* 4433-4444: -0.4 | 1.13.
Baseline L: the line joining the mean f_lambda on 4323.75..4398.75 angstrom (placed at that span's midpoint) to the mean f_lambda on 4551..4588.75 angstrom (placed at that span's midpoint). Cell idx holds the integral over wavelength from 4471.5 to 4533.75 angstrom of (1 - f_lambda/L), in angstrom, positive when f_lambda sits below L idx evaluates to -3.8 angstrom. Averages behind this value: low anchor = 1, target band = 1.18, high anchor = 1.17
